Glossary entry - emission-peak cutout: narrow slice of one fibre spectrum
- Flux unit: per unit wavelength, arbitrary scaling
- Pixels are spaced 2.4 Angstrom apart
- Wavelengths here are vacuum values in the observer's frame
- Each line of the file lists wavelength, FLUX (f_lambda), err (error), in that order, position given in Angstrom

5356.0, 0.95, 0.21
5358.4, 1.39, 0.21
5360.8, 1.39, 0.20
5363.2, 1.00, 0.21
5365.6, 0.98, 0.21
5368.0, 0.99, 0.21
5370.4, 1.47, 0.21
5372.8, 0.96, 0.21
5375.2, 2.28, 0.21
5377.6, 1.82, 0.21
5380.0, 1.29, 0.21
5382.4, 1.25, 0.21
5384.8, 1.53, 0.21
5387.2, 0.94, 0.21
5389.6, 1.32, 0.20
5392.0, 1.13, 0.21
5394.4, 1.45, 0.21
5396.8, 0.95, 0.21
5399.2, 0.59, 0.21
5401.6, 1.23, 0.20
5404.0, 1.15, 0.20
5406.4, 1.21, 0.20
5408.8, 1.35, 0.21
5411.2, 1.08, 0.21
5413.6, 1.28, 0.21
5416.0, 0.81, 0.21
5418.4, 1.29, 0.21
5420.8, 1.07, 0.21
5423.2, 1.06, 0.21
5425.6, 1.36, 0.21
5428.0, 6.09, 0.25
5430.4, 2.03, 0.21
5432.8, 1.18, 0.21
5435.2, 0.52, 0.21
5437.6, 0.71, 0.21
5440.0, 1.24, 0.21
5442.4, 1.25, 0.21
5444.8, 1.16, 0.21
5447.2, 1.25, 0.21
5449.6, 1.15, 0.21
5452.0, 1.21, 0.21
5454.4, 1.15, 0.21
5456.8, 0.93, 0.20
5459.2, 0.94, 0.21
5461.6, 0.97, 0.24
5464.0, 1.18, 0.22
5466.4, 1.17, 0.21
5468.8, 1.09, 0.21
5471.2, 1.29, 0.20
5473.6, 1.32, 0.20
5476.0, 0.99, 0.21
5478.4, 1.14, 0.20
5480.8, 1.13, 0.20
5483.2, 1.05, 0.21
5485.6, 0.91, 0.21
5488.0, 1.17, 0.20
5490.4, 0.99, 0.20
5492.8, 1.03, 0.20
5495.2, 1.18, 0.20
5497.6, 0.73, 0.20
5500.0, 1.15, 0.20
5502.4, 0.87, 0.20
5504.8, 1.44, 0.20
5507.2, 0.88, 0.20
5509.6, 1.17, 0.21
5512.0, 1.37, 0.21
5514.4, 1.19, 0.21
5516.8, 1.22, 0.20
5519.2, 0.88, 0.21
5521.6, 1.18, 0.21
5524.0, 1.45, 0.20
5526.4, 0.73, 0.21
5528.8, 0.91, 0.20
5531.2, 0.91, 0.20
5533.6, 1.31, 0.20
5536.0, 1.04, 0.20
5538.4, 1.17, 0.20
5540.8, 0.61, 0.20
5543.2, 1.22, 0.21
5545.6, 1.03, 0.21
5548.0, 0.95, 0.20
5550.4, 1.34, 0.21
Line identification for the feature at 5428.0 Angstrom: [O III] 5007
